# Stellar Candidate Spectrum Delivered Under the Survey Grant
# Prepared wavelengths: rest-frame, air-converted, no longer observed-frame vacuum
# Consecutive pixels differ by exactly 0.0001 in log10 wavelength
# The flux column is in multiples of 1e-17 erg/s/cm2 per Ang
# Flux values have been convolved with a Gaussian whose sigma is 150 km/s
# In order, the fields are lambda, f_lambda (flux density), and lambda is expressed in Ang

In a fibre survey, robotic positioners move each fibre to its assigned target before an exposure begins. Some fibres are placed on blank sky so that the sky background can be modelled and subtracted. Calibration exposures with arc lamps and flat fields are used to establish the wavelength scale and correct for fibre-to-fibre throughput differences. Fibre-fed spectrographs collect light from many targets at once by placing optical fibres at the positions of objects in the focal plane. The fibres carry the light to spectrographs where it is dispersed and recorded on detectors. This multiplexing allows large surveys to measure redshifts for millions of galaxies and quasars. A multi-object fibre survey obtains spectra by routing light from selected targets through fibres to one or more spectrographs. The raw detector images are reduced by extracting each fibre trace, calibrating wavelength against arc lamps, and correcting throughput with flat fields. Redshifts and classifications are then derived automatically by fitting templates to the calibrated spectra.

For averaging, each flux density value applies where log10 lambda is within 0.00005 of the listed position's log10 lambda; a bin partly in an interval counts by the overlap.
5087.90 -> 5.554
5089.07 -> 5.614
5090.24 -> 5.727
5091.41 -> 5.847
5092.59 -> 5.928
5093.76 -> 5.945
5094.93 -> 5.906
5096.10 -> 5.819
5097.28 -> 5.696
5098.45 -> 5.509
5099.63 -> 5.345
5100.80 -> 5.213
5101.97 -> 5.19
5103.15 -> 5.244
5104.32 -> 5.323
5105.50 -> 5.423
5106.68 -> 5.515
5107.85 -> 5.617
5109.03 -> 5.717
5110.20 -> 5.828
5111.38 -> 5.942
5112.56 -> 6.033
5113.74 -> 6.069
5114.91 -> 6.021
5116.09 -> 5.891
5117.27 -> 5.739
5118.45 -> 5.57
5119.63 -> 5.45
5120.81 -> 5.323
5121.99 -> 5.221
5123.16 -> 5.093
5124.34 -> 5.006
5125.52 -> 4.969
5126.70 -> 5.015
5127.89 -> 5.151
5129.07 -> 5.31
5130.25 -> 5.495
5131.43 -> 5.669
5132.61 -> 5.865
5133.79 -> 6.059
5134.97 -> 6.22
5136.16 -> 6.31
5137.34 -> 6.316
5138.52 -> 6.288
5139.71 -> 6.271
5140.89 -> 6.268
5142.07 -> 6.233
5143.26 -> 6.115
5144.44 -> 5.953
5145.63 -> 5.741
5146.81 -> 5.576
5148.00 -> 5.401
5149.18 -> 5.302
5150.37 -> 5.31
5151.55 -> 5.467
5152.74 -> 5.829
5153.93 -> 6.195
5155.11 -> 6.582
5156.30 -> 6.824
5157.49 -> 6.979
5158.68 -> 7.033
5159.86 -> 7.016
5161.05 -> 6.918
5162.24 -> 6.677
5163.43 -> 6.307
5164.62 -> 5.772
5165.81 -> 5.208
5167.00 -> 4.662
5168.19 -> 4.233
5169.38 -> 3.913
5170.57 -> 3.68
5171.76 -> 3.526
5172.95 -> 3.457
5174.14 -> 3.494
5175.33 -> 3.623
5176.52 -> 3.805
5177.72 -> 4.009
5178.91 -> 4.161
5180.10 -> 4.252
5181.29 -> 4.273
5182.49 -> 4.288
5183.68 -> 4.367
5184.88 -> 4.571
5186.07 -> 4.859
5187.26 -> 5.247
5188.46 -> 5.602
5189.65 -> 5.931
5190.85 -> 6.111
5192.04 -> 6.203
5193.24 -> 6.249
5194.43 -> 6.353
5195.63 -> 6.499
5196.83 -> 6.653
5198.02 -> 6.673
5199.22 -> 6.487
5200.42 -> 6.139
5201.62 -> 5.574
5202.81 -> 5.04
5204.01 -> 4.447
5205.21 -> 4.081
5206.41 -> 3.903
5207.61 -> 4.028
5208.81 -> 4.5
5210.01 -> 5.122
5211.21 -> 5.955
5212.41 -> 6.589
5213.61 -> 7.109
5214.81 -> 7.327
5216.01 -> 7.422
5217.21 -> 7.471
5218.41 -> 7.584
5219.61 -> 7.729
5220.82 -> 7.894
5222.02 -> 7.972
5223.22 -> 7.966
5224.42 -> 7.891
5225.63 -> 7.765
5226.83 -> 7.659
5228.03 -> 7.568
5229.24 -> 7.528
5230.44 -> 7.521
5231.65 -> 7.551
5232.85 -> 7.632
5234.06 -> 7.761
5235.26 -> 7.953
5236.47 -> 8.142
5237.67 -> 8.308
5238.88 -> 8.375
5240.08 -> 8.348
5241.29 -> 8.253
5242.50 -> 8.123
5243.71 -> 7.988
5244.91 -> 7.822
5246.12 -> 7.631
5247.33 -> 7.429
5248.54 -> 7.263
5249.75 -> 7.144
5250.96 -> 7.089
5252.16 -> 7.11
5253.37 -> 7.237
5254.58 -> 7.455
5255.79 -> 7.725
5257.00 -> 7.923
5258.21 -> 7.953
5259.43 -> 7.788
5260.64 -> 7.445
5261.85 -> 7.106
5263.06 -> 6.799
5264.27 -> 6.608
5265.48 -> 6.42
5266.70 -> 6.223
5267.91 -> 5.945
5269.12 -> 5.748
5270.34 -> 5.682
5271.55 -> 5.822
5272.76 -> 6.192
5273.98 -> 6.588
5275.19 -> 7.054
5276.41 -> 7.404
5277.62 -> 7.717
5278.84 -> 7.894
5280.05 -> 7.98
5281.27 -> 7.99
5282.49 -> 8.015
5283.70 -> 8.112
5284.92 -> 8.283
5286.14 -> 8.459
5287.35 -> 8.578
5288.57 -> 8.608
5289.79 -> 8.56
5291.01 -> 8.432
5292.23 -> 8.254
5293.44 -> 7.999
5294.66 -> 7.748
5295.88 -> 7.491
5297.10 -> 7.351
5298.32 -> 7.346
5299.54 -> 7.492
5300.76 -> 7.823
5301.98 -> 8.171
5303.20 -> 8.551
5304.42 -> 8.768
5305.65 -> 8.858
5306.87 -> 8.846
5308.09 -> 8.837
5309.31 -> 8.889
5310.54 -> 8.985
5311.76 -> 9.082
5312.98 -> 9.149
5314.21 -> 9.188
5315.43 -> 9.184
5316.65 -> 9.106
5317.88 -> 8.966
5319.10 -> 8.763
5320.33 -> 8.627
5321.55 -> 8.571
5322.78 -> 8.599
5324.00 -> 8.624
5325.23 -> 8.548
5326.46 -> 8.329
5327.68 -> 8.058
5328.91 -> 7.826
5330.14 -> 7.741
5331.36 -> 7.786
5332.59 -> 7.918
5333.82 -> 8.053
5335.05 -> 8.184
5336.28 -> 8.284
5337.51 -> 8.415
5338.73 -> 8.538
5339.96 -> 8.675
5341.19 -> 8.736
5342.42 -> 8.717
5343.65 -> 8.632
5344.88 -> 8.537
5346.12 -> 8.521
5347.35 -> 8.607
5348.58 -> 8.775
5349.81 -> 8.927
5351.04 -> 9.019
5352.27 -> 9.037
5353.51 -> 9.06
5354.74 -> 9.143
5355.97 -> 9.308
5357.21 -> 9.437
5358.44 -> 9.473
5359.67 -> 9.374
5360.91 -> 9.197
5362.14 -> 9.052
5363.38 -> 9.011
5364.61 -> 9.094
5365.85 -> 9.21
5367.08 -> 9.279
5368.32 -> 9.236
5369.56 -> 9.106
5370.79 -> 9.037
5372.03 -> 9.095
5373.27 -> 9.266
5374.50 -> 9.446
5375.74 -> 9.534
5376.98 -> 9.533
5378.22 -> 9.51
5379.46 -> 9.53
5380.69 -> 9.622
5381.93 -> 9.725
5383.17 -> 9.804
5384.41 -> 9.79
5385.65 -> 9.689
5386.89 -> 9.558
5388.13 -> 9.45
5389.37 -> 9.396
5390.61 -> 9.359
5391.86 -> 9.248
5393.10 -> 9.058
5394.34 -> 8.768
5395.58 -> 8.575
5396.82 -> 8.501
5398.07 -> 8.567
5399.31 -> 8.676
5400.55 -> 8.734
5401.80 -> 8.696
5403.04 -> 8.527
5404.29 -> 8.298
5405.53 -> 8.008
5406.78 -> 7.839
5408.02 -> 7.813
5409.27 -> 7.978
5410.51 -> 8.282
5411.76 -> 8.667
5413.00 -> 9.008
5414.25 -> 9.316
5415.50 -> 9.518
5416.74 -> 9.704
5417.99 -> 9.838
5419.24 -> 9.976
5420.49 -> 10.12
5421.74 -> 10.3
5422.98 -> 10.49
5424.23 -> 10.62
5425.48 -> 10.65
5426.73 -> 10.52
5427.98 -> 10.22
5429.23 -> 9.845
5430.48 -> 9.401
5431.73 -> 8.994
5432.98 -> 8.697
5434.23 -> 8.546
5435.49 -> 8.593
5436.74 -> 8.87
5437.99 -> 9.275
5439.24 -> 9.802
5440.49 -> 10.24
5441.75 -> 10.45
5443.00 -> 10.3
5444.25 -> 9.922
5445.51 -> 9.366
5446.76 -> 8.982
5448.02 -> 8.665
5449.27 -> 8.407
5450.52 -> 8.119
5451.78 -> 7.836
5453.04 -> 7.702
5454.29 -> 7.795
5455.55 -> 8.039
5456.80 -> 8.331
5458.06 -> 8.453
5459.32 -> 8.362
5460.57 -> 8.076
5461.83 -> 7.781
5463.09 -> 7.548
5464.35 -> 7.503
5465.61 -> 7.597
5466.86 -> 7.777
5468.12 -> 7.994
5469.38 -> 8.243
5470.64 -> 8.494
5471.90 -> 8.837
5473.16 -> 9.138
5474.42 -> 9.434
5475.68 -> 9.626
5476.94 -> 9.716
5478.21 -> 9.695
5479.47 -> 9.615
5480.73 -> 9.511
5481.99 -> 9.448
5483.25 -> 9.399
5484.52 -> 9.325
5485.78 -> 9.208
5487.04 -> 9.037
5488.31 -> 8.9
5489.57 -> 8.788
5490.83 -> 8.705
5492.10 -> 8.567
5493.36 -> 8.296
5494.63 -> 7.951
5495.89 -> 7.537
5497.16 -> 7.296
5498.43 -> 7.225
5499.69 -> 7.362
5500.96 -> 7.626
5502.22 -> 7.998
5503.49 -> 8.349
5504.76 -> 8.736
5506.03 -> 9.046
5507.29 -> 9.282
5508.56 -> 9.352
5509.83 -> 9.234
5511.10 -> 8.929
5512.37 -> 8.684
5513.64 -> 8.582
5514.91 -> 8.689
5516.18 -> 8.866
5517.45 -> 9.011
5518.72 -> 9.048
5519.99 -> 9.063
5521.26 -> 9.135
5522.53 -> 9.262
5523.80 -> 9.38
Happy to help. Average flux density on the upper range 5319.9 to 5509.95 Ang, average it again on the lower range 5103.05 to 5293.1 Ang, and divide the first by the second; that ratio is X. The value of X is 1.40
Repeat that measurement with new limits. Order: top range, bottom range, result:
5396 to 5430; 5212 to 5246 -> 1.19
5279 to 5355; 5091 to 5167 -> 1.46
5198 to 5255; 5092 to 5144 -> 1.24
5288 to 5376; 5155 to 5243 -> 1.42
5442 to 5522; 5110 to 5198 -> 1.57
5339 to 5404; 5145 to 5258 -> 1.45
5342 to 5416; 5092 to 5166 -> 1.55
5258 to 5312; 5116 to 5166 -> 1.30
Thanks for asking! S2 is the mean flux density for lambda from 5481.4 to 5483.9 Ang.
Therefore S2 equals 9.4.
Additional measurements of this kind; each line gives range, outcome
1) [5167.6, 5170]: 4.07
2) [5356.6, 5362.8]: 9.31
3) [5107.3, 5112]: 5.77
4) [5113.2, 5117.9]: 5.93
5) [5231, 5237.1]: 7.81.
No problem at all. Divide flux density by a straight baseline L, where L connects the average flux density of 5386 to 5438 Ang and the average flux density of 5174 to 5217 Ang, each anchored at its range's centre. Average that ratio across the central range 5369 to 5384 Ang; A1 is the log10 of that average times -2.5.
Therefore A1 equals -0.110 mag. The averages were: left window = 5.34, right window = 9.16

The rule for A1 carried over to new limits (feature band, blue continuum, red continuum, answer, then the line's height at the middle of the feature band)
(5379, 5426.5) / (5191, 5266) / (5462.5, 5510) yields -0.14 mag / 8.1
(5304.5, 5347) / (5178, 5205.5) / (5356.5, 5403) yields -0.06 mag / 8.12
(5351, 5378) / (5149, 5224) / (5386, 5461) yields -0.13 mag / 8.21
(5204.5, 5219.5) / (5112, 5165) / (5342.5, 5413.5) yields 0.15 mag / 6.86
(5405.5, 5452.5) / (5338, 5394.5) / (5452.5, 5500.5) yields -0.06 mag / 8.78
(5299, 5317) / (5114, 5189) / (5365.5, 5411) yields -0.12 mag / 7.79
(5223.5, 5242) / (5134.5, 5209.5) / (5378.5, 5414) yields -0.23 mag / 6.36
